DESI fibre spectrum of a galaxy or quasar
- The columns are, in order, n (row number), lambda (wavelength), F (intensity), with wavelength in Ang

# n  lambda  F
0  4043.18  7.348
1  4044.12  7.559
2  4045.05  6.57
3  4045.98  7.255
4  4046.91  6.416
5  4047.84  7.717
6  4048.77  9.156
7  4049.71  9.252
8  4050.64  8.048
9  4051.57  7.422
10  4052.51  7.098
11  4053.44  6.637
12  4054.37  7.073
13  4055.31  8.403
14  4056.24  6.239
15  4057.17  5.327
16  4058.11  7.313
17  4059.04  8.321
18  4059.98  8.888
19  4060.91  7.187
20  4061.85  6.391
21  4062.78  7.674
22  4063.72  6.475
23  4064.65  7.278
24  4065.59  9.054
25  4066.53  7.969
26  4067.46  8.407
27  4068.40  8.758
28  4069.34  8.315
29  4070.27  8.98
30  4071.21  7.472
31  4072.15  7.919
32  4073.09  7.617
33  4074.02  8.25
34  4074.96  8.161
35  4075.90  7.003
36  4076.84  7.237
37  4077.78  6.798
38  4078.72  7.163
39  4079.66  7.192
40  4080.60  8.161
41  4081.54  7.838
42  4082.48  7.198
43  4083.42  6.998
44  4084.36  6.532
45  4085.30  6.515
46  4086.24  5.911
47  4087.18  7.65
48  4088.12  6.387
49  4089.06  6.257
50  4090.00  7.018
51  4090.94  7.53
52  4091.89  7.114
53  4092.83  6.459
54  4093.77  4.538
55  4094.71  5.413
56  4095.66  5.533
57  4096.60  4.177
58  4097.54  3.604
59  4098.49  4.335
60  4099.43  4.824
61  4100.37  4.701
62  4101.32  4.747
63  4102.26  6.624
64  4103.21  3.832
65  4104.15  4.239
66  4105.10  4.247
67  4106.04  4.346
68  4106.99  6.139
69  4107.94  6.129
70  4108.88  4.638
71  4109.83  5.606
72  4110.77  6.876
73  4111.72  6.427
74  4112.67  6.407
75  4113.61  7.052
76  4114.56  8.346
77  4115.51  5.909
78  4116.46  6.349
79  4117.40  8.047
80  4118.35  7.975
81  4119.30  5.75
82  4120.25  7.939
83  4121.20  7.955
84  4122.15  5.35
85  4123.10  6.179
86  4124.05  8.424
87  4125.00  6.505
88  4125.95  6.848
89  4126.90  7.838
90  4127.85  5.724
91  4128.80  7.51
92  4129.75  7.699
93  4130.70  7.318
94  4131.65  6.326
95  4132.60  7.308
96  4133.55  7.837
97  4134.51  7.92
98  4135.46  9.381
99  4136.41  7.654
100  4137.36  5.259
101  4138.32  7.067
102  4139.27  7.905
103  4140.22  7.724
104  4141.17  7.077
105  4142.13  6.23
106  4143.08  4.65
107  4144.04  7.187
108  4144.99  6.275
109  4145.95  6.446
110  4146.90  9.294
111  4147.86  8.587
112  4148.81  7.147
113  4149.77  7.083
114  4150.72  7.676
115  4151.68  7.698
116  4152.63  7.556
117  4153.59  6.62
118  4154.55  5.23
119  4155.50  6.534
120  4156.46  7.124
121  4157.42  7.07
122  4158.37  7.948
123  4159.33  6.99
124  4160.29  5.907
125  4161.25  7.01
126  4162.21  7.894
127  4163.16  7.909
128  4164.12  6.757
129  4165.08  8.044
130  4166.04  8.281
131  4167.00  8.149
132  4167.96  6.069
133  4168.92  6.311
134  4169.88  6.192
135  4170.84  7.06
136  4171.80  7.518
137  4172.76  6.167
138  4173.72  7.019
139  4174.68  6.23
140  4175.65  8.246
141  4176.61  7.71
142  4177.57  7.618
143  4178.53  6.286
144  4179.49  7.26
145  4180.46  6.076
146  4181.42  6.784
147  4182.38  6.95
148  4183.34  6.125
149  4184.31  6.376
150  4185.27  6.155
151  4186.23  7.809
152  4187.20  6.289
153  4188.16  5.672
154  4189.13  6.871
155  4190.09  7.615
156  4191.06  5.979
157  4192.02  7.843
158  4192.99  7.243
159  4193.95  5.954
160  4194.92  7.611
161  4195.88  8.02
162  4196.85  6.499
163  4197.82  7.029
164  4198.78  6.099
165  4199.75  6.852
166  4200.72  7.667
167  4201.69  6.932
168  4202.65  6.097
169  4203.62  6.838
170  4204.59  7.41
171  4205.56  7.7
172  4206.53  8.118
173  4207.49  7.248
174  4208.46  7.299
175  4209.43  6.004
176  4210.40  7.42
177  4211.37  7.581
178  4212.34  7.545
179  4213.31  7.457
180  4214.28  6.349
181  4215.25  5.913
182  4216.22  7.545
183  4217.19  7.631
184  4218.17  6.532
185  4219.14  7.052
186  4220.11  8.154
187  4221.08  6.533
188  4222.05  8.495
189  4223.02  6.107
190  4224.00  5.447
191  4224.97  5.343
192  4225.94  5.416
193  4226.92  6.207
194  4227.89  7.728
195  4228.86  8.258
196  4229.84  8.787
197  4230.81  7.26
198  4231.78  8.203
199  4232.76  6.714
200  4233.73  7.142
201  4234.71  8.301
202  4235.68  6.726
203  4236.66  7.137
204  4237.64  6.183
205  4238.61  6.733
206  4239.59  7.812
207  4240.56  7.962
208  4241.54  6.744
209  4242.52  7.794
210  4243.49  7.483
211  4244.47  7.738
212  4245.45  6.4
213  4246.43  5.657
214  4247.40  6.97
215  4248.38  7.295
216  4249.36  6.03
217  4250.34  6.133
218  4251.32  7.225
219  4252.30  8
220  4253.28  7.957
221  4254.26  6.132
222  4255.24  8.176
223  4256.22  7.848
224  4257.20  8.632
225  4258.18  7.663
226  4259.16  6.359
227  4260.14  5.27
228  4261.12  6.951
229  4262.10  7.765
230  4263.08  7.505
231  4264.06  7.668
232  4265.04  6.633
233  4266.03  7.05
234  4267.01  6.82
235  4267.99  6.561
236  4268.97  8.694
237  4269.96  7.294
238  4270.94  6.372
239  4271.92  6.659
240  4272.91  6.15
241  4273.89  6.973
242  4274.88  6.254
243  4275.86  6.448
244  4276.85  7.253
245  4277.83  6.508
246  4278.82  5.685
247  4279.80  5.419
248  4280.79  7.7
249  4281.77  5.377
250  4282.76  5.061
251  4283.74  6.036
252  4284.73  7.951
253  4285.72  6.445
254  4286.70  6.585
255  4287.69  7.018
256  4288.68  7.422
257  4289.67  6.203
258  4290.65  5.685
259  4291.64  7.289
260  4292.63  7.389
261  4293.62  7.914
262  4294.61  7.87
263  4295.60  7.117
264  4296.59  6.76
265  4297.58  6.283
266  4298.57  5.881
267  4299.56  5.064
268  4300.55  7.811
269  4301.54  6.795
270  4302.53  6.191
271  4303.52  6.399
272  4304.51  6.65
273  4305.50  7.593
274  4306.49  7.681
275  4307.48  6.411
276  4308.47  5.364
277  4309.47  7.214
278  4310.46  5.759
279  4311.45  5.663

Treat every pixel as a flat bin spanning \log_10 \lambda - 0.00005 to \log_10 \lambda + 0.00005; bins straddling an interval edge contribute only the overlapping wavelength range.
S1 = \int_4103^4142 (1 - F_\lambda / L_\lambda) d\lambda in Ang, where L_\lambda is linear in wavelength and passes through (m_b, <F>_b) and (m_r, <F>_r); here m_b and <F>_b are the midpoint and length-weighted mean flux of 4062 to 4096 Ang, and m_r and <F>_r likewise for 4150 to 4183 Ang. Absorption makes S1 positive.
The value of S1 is 2.3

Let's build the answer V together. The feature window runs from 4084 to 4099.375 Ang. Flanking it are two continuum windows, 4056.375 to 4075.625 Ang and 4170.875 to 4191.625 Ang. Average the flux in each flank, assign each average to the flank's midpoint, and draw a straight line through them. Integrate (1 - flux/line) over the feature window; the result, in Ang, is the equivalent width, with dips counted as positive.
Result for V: 3.4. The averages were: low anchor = 7.75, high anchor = 6.81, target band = 5.9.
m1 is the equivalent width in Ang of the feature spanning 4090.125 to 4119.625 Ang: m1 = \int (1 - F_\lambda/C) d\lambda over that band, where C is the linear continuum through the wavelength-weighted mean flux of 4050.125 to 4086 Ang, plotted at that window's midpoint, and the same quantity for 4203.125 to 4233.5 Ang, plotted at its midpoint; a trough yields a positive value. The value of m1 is 6.6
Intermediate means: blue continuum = 7.5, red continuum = 7.11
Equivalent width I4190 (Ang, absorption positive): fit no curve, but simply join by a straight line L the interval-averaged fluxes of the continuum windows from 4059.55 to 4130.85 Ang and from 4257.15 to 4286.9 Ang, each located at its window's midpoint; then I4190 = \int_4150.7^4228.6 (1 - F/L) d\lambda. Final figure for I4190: -2.7 Ang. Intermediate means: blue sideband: 6.7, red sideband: 6.74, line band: 6.96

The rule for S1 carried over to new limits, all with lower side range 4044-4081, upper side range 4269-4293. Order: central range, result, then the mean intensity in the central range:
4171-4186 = 0.4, 6.86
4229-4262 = -2.3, 7.21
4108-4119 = 1.1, 6.66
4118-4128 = 0.5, 6.98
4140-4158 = 0.5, 7.01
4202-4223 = -0.8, 7.16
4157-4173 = -0.1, 7.15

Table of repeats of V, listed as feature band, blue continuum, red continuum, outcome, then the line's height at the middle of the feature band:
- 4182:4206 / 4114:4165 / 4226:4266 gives 1.04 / 7.17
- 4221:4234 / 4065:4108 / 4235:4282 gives -0.17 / 6.89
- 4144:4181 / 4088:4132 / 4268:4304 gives -4.85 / 6.3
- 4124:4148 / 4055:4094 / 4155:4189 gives -0.31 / 7.1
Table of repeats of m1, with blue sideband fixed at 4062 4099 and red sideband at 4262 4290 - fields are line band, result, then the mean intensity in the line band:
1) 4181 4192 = 0.3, 6.66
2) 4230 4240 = -0.7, 7.27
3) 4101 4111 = 2.5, 5.19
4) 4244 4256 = -0.4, 6.99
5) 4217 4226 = 0.1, 6.7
